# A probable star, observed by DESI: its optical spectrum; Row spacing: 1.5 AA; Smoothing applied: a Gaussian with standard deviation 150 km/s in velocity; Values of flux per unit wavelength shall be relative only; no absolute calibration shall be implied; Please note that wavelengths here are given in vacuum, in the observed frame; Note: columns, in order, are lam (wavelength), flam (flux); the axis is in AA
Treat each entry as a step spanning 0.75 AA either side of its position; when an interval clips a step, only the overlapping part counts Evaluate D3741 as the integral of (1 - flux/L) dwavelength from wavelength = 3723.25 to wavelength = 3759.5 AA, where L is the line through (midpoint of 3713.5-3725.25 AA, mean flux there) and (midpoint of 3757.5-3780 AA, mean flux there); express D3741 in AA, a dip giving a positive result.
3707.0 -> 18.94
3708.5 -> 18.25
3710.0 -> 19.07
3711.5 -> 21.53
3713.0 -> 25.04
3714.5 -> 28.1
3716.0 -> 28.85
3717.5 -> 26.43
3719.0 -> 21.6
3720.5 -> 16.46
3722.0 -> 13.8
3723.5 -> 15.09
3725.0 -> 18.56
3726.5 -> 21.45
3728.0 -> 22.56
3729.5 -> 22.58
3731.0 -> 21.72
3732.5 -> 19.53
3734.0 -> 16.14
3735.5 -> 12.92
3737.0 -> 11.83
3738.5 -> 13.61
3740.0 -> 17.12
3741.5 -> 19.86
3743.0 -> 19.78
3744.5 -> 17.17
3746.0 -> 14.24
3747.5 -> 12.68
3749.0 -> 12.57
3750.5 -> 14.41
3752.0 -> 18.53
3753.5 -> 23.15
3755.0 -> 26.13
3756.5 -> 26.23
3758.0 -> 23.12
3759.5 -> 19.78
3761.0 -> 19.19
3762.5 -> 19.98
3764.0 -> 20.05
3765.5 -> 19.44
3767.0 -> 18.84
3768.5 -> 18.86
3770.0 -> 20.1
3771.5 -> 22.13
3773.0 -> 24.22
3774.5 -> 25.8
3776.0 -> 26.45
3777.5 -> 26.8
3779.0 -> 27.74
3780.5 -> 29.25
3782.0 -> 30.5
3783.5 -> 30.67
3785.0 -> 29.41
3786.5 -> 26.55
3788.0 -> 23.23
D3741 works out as 5.5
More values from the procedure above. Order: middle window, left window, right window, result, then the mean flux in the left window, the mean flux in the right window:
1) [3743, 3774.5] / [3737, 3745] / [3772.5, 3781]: 3.0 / 17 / 26.7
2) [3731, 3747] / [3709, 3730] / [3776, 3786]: 4.9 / 21.5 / 28.8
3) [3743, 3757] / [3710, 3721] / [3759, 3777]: 2.4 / 23.8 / 21.3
